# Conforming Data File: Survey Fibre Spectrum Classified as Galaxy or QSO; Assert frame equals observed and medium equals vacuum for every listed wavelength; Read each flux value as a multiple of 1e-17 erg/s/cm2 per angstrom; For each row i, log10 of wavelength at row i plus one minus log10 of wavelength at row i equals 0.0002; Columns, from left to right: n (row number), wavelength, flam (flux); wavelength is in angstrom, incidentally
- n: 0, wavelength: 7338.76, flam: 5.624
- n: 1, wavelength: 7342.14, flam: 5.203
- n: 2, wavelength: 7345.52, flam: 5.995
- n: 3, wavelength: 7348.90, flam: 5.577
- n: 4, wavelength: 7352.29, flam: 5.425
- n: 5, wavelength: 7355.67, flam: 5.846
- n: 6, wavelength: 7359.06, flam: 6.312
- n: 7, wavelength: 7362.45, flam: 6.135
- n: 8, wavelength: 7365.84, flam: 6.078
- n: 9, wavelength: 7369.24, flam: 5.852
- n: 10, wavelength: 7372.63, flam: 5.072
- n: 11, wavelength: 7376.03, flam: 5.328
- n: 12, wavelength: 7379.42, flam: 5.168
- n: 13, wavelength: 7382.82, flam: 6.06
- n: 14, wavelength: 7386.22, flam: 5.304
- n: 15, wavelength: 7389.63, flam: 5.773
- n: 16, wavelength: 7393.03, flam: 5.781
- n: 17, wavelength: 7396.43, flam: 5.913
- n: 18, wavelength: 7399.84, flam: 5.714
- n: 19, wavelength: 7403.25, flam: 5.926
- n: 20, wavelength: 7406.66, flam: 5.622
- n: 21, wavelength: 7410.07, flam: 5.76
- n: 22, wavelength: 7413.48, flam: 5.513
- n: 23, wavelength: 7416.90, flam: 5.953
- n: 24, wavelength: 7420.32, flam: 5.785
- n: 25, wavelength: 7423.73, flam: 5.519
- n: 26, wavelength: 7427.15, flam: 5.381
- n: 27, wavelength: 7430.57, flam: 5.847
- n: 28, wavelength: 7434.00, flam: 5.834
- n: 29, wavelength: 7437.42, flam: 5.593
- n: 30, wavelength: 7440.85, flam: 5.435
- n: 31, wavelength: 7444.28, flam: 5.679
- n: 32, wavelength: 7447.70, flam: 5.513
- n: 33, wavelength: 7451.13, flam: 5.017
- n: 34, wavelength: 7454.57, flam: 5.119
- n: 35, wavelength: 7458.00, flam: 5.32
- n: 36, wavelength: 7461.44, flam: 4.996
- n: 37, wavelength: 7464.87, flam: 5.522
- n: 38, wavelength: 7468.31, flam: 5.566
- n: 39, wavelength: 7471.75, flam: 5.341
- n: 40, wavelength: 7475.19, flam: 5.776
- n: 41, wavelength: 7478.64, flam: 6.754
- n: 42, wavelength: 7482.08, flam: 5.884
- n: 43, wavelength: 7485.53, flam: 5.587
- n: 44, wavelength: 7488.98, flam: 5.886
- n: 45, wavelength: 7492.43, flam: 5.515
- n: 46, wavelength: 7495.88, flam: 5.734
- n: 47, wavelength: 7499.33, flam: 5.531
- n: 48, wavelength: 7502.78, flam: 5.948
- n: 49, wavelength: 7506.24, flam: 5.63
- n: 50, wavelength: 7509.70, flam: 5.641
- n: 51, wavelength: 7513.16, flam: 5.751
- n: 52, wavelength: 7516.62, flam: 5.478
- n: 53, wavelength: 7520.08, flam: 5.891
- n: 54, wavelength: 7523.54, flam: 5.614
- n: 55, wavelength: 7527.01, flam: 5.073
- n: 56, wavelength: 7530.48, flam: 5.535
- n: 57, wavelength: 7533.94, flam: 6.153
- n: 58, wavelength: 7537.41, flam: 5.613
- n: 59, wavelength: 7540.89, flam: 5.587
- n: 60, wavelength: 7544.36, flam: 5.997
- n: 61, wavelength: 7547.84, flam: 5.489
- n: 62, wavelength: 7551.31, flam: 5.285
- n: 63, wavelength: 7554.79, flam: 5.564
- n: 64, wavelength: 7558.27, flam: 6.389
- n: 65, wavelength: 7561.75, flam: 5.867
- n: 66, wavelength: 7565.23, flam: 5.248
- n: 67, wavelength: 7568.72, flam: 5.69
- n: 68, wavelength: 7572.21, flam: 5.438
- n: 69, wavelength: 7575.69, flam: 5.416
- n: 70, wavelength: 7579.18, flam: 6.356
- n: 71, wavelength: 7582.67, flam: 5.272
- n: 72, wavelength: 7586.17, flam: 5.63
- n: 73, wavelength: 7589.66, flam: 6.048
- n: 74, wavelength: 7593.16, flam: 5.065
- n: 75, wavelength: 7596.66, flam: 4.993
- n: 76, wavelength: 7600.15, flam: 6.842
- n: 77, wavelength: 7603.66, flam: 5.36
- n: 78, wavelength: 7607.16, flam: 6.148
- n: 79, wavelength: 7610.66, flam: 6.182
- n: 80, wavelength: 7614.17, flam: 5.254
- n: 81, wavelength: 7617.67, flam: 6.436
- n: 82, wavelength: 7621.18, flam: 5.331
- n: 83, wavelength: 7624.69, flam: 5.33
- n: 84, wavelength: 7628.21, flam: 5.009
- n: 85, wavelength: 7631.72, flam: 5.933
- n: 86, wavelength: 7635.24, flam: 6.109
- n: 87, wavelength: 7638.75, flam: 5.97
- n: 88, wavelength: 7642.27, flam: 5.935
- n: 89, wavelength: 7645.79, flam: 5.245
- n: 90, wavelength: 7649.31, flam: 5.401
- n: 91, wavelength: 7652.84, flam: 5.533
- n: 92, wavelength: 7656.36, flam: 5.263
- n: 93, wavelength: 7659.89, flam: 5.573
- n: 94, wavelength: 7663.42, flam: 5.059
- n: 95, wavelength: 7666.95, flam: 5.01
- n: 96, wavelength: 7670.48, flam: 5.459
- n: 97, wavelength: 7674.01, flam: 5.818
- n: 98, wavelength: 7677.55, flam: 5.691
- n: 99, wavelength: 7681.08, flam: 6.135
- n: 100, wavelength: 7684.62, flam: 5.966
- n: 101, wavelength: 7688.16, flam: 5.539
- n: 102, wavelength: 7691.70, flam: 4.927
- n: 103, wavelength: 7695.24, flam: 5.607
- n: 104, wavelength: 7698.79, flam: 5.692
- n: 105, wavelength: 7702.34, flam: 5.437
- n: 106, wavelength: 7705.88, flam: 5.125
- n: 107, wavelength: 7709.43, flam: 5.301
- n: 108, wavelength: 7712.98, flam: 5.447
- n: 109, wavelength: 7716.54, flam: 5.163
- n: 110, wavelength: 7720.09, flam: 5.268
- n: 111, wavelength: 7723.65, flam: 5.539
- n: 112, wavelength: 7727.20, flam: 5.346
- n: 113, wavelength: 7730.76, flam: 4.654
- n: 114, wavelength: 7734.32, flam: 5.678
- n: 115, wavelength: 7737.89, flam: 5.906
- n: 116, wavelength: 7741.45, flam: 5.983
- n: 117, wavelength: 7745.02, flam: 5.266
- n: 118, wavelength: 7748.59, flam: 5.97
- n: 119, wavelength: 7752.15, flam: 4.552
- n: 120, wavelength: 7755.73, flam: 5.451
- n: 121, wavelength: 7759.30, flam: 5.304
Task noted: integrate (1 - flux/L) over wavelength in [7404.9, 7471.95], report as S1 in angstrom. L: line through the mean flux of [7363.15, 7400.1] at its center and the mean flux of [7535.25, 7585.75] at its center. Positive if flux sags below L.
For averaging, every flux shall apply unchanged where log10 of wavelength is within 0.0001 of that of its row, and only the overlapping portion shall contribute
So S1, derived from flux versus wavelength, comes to 1.6 angstrom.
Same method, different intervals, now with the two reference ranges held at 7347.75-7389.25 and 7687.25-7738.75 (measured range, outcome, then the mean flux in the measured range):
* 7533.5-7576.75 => -1.2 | 5.66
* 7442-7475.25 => 1.4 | 5.37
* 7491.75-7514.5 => -0.5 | 5.69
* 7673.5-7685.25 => -1.1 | 5.91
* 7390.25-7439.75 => -0.7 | 5.72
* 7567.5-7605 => -1.2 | 5.65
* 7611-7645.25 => -1.7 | 5.7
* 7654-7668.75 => 0.5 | 5.24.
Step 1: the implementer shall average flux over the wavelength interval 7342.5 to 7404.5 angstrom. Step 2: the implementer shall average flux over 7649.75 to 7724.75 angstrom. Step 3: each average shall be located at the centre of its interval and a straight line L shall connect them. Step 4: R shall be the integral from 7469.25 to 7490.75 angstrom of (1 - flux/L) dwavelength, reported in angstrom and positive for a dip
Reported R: -0.9 angstrom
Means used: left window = 5.72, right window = 5.45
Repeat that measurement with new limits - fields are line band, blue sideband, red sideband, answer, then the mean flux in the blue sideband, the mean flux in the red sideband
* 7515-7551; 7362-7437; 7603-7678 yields 0.04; 5.69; 5.59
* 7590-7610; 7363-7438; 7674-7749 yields -0.60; 5.68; 5.51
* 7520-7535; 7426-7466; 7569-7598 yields -0.29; 5.44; 5.54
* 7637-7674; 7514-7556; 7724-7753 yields 0.38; 5.61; 5.45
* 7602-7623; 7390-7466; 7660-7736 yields -1.19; 5.58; 5.43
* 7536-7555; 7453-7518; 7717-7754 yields -0.04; 5.63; 5.41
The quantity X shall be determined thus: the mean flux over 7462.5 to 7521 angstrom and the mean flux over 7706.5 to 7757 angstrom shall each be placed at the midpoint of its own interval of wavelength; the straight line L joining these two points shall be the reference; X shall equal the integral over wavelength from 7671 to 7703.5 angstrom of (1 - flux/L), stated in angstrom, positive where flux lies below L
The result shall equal -1.2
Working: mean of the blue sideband 5.72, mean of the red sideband 5.39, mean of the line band 5.64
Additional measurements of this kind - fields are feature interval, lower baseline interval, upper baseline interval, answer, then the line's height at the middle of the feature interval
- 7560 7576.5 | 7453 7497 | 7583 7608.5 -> 0.40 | 5.68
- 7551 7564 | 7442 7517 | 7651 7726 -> -0.62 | 5.55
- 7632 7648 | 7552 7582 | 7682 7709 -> -0.66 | 5.58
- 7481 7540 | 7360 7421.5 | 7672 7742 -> -0.38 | 5.63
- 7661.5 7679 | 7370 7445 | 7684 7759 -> 0.14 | 5.45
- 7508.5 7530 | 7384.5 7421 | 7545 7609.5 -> 0.48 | 5.7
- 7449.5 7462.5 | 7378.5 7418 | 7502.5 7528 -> 1.26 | 5.67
